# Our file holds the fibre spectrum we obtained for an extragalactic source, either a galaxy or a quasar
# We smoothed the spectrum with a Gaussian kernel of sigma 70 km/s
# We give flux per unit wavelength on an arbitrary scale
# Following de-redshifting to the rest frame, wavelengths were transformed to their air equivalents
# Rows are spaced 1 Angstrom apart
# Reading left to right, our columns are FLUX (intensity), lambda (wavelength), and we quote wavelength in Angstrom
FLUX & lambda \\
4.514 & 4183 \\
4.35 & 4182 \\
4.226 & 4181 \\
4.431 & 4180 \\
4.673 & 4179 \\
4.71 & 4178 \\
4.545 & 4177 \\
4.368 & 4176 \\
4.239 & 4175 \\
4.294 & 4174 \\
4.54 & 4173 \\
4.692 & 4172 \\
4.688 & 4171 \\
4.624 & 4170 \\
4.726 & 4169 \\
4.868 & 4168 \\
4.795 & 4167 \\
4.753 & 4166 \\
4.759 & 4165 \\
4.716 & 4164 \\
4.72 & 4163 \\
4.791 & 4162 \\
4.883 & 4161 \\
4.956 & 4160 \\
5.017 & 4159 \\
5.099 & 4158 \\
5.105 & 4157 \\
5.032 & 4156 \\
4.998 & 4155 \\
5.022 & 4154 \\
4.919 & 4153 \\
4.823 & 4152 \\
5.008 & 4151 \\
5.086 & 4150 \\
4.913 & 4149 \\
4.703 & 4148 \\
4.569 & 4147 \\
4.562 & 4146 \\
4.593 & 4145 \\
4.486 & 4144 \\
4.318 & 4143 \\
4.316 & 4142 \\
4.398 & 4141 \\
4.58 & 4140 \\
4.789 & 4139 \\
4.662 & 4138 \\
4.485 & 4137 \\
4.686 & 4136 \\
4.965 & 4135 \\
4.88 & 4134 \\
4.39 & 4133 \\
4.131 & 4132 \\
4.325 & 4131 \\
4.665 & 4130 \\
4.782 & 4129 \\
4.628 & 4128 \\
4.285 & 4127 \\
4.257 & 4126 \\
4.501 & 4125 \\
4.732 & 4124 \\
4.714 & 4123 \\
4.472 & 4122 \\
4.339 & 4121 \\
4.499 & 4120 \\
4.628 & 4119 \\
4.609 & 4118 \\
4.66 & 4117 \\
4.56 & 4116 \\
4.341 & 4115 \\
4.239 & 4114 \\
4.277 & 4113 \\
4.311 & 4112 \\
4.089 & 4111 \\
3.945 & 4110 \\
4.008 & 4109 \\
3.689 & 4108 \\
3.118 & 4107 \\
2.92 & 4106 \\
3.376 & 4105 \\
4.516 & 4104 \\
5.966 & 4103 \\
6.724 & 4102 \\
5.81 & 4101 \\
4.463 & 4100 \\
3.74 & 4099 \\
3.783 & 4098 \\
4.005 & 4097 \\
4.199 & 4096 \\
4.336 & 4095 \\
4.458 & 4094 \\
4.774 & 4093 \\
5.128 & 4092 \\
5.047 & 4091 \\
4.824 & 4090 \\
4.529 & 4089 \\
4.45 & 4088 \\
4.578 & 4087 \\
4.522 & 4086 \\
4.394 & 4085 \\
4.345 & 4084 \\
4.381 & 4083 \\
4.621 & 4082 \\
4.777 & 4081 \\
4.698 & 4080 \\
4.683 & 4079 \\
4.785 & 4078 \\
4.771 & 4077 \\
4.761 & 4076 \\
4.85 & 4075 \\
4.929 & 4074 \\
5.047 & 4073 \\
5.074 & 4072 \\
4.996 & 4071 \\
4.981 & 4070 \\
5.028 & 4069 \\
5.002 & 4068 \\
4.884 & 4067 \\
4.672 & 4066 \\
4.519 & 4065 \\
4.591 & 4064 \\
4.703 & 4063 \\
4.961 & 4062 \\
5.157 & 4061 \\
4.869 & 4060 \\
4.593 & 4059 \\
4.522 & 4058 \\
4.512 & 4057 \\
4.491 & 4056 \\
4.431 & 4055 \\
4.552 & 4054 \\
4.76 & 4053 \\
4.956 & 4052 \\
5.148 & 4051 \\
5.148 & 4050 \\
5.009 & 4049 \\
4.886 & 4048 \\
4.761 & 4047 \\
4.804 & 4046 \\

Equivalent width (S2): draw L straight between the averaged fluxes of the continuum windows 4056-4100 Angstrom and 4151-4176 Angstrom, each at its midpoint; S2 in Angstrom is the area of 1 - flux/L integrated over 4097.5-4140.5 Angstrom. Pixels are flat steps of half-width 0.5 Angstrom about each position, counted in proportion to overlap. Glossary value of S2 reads 2.4 Angstrom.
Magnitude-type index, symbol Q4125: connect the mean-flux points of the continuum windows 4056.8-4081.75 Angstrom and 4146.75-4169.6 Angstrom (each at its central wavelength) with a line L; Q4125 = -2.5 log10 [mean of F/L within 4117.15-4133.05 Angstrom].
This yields 0.08 mag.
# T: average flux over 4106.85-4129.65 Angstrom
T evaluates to 4.35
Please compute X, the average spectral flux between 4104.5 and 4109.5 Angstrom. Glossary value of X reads 3.42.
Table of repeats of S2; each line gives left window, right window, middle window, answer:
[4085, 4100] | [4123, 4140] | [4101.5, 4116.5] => 0.78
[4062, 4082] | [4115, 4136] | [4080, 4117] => 2.05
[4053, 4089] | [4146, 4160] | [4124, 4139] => 0.97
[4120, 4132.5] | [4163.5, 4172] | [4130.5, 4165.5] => -0.87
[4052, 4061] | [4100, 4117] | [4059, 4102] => -1.85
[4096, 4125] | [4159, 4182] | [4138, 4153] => -0.44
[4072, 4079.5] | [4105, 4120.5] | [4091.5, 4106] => -0.73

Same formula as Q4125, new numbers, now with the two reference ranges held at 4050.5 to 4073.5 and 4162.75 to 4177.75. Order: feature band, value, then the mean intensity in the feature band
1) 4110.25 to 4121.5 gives 0.074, 4.4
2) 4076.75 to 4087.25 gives 0.041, 4.59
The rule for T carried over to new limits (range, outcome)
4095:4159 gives 4.54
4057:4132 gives 4.57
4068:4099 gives 4.65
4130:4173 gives 4.73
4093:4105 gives 4.67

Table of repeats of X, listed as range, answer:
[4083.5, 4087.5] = 4.46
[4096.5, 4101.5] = 4.36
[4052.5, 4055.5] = 4.58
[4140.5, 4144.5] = 4.38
